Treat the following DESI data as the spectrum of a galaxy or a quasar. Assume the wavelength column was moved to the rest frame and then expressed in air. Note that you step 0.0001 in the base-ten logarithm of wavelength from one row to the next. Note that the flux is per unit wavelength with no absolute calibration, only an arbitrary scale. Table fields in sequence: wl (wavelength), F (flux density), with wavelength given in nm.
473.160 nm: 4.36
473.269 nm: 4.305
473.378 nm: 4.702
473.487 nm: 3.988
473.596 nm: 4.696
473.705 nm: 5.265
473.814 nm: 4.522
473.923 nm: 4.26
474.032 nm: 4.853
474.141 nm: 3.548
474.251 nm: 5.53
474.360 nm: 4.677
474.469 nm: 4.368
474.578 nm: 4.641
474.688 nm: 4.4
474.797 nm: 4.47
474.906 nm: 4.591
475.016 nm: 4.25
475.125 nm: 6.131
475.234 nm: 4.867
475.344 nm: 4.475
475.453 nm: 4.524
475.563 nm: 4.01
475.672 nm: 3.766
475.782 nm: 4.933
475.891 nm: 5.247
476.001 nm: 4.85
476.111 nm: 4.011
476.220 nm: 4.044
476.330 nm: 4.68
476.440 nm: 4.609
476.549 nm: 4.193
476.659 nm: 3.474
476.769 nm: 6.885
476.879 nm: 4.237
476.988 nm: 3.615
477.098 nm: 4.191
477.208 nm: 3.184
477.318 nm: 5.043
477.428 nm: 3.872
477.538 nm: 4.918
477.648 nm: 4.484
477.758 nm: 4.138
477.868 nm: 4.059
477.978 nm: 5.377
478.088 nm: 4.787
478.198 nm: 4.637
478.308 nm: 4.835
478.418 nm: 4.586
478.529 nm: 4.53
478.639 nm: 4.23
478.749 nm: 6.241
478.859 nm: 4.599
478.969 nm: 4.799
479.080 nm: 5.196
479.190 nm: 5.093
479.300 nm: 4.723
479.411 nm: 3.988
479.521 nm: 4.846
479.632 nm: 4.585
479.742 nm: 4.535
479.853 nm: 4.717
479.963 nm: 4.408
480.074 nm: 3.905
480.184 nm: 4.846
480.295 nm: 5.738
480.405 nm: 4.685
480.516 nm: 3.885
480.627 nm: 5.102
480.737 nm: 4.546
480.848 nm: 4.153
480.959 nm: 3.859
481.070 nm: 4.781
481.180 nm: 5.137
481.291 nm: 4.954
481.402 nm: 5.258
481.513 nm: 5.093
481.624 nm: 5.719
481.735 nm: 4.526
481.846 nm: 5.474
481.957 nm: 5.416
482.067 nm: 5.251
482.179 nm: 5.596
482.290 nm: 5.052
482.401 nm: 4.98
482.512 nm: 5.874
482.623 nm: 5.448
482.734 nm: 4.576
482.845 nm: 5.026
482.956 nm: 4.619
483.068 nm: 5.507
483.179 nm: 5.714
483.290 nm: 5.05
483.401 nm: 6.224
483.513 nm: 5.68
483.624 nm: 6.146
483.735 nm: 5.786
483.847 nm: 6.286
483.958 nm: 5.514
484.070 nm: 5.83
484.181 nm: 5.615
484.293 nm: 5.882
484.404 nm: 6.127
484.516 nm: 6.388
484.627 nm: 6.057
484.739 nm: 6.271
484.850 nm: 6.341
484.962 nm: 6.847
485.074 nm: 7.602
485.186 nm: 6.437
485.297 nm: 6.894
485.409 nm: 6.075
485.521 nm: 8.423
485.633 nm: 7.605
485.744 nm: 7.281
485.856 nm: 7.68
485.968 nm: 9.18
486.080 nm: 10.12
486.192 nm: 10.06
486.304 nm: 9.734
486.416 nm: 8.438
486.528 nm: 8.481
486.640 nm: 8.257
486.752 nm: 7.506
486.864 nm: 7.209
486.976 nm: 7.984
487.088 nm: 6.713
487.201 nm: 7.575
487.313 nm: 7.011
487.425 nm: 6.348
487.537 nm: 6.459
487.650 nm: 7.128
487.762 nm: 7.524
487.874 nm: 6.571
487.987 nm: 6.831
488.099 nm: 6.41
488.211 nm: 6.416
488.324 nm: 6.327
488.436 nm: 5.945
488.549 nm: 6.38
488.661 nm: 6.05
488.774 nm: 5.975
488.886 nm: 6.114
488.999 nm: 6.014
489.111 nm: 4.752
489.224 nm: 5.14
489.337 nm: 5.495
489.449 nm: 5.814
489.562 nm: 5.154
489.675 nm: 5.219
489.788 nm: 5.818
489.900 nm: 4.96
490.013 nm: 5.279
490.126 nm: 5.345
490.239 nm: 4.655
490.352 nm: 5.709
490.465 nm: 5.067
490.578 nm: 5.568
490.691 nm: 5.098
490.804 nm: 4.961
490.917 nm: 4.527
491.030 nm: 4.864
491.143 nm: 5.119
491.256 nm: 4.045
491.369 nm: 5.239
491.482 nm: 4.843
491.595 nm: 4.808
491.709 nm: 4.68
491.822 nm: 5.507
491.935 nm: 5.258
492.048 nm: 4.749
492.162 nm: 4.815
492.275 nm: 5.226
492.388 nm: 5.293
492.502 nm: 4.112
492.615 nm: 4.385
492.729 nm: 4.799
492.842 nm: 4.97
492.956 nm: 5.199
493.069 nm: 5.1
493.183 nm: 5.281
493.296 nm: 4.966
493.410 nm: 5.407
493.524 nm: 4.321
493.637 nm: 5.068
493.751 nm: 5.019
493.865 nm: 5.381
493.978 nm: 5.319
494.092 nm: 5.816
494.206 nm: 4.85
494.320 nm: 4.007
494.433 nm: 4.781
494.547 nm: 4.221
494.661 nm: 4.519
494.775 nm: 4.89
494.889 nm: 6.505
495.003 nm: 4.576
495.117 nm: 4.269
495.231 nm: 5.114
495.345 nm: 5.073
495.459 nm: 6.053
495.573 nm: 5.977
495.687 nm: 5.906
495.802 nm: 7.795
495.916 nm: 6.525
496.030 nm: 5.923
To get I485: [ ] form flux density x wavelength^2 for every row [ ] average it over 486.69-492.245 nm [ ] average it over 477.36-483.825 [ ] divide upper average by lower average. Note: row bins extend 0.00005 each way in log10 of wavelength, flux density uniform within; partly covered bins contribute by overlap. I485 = 1.21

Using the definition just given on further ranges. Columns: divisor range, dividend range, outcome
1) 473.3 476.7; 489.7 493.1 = 1.18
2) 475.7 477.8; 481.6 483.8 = 1.24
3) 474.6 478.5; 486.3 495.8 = 1.32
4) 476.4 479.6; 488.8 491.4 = 1.19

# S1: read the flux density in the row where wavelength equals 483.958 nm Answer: 5.514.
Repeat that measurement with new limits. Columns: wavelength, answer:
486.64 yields 8.257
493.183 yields 5.281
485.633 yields 7.605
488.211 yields 6.416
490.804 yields 4.961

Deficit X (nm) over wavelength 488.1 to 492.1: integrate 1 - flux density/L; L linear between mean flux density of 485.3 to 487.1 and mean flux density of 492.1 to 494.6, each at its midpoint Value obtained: 0.652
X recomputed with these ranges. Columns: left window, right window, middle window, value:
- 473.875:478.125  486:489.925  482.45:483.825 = 0.095 nm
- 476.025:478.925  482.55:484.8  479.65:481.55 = 0.162 nm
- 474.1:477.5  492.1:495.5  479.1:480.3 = -0.011 nm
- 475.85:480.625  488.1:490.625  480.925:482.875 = -0.077 nm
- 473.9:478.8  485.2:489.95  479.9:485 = 0.468 nm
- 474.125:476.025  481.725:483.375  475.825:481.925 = 0.358 nm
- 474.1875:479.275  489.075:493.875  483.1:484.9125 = -0.415 nm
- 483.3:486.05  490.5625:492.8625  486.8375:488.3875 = -0.262 nm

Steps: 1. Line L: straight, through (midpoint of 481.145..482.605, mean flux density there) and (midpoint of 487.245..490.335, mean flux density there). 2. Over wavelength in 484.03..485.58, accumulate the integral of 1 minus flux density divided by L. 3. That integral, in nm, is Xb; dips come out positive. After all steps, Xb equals -0.259 nm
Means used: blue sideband 5.26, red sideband 5.97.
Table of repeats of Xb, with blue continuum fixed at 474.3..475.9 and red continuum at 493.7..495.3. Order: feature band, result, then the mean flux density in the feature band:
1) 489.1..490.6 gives -0.13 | 5.29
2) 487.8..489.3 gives -0.38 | 6.08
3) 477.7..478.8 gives -0.02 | 4.74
